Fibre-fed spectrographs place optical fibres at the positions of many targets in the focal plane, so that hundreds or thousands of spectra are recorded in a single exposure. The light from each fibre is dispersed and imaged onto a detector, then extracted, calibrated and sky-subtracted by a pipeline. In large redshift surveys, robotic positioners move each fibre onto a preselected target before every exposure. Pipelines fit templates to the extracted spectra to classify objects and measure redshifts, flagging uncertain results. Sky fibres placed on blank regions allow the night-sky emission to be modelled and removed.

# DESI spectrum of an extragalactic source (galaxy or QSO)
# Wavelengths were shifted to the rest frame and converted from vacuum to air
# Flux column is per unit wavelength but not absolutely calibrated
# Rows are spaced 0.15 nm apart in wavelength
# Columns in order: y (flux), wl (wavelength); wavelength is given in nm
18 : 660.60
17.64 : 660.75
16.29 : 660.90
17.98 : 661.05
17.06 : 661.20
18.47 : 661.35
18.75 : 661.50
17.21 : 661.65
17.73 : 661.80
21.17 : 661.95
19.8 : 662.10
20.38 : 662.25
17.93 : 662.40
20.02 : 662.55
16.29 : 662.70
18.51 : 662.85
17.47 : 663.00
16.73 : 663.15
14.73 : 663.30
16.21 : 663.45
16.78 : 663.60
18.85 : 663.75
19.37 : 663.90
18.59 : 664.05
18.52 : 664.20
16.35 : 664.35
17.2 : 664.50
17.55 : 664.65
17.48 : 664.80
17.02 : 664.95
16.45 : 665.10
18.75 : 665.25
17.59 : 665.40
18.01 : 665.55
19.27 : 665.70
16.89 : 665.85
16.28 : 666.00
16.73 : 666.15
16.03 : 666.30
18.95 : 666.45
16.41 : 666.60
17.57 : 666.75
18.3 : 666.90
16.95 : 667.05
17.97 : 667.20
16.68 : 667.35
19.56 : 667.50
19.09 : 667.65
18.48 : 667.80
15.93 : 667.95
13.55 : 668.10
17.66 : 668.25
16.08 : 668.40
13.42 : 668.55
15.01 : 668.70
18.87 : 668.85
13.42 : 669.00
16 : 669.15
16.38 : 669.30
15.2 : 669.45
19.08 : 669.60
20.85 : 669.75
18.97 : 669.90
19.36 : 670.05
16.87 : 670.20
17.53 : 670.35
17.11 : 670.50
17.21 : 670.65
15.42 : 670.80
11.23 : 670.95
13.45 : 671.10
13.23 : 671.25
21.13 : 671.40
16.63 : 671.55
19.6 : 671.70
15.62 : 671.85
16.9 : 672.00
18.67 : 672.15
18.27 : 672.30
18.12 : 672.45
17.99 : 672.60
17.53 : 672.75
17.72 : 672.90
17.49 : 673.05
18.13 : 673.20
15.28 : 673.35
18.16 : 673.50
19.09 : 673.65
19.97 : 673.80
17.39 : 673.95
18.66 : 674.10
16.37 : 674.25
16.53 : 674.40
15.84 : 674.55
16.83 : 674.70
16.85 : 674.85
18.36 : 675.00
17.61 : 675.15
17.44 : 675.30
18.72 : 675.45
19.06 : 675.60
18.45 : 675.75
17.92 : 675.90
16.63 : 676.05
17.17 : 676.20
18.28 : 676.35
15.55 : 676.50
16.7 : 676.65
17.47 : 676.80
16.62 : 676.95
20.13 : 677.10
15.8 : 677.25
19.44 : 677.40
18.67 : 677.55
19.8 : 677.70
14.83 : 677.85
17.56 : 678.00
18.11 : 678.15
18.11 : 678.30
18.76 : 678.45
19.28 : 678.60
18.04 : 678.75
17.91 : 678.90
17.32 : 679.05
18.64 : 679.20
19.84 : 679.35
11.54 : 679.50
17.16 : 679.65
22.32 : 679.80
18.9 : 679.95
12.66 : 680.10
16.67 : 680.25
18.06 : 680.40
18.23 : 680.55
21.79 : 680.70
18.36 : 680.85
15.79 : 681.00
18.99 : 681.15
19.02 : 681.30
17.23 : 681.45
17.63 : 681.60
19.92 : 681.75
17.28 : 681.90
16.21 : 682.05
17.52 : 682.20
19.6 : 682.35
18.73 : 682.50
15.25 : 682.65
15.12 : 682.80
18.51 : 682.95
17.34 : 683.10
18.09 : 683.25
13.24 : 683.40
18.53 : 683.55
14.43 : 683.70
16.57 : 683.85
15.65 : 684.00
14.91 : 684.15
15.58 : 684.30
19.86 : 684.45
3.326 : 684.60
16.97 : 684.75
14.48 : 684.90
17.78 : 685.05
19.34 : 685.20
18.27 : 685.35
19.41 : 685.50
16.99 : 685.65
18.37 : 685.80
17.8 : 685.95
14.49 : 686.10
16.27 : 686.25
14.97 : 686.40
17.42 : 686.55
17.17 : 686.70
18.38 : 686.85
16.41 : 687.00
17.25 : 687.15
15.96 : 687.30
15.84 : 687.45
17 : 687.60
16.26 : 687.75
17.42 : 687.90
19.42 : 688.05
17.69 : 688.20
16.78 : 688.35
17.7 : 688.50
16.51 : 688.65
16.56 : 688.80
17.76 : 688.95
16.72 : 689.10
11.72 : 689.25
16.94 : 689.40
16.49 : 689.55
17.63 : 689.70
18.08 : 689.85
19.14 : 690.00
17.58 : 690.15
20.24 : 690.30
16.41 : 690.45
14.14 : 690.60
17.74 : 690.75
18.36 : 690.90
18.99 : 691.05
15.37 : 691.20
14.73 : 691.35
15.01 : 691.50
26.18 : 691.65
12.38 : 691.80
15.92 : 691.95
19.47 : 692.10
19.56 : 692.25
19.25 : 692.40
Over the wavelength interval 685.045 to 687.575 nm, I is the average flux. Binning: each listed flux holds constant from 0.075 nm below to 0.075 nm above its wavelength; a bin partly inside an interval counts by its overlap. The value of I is 17.2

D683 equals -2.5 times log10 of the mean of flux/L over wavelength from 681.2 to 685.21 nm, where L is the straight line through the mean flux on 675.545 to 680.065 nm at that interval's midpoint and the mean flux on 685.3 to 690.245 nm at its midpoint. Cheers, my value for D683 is 0.05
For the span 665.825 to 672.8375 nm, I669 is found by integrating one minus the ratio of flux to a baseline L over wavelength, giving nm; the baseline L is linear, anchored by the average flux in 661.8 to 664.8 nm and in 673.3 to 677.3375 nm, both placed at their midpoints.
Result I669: 0.31 nm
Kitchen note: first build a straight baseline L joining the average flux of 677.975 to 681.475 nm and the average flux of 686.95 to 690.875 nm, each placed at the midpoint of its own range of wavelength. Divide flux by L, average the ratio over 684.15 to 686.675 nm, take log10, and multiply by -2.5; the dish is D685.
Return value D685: 0.07 mag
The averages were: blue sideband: 17.9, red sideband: 17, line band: 16.3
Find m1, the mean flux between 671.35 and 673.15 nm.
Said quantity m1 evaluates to 17.9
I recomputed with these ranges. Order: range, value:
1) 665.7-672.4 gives 17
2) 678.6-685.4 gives 17.1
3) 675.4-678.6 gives 17.8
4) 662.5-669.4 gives 17.2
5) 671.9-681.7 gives 17.8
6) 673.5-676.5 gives 17.7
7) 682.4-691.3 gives 16.7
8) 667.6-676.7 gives 17.1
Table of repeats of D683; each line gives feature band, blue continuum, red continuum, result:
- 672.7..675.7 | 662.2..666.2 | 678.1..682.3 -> 0.01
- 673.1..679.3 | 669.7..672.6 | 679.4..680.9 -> -0.02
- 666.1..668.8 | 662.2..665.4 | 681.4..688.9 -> 0.04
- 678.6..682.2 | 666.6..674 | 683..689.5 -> -0.07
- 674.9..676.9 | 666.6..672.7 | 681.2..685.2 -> -0.05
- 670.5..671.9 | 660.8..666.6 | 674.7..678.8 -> 0.11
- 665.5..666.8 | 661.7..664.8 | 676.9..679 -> 0.04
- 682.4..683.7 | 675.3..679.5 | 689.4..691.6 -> 0.05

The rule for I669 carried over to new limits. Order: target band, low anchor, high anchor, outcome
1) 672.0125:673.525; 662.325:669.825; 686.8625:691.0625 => -0.042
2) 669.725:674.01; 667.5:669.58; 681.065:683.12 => -0.187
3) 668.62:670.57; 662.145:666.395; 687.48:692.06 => 0.024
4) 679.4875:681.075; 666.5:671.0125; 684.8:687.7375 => -0.062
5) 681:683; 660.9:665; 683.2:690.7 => -0.093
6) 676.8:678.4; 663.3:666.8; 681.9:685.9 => -0.099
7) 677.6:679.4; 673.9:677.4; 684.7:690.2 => -0.084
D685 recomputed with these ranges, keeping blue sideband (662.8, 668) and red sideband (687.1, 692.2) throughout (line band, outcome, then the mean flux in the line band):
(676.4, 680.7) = -0.03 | 17.7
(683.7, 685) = 0.17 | 14.7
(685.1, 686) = -0.07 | 18.4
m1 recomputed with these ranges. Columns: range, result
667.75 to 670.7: 16.8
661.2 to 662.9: 18.7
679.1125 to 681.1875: 17.8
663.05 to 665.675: 17.5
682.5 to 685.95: 16.4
